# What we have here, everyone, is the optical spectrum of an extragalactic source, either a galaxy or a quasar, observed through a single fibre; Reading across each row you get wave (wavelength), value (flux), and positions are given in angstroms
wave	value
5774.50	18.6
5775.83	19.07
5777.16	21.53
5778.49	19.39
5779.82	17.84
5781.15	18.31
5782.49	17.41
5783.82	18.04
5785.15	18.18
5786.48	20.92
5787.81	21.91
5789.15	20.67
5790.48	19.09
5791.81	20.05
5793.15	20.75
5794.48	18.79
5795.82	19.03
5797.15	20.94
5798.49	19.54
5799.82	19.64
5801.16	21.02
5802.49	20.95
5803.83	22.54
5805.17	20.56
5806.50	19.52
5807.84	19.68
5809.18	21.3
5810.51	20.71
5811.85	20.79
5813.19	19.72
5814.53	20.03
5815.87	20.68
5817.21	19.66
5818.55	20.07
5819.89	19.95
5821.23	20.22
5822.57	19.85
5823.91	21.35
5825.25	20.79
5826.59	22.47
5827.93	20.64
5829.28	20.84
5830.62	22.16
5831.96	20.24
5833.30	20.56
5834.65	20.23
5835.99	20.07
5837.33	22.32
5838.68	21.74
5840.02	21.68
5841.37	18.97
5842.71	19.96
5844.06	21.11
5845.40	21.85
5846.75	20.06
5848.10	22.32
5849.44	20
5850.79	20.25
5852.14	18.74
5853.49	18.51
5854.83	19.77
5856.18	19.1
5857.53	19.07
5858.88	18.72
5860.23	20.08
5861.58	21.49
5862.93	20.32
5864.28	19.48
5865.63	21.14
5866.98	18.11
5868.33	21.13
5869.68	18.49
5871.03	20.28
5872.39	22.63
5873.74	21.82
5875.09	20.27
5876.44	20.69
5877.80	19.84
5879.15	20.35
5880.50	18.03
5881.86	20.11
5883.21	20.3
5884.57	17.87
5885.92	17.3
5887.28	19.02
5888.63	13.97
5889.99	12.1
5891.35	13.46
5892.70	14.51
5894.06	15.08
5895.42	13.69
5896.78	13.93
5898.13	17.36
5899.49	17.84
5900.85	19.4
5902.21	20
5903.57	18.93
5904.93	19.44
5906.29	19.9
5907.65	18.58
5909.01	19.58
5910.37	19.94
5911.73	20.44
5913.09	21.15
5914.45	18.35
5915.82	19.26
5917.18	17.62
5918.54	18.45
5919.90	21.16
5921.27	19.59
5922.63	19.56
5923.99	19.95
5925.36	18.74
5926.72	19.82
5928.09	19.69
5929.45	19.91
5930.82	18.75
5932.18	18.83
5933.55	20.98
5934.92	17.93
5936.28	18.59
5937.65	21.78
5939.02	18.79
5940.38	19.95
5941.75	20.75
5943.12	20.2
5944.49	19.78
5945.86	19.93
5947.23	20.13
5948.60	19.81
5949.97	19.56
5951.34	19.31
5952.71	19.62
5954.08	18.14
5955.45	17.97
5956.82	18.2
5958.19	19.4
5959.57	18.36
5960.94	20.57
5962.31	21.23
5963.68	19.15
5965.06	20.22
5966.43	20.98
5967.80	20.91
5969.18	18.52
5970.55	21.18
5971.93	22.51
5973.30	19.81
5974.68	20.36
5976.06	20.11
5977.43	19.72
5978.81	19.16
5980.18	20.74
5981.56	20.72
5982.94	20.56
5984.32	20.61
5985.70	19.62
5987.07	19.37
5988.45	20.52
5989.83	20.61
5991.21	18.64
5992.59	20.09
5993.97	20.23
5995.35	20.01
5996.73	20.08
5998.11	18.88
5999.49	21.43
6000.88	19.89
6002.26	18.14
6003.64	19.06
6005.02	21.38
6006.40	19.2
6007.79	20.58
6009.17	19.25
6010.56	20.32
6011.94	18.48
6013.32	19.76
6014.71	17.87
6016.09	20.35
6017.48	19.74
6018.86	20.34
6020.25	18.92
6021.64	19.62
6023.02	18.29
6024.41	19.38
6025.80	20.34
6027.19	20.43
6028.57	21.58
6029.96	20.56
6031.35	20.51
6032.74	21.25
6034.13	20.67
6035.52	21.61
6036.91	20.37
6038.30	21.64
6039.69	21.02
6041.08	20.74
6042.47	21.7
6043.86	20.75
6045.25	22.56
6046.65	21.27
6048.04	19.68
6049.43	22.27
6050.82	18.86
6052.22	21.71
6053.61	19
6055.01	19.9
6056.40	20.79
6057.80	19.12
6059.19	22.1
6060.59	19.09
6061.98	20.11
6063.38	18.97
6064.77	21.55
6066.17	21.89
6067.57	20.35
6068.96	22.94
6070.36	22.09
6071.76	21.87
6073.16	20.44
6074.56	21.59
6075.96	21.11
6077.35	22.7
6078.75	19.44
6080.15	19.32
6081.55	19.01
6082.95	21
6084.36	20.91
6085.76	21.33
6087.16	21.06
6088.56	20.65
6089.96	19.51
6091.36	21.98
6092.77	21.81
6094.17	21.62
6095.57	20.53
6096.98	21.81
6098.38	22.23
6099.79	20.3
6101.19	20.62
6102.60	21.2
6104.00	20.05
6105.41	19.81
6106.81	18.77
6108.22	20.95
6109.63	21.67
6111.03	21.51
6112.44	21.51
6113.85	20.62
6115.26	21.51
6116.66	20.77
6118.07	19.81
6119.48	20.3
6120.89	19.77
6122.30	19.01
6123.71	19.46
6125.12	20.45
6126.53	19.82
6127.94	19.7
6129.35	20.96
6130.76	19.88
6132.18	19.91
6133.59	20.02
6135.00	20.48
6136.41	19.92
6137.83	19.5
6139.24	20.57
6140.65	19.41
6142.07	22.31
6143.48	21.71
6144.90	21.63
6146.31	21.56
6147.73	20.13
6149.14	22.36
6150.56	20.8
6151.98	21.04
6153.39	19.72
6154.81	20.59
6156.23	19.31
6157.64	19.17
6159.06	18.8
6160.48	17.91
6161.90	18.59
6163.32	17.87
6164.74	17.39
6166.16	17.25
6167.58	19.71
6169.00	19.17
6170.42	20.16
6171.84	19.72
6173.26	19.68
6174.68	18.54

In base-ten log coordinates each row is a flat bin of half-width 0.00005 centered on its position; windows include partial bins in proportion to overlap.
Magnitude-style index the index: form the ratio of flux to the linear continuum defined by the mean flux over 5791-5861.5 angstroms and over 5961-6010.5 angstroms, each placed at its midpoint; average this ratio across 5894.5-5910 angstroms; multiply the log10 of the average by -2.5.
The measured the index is 0.125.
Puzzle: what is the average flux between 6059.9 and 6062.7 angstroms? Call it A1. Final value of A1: 19.6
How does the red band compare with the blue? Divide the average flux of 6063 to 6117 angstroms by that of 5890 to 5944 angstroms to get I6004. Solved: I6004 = 1.12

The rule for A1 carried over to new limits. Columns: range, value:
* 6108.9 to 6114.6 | 21.3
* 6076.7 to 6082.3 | 20.1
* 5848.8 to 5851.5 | 20.1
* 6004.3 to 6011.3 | 20.1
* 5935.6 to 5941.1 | 19.8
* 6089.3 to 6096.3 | 21.1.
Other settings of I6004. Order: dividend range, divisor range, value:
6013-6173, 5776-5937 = 1.04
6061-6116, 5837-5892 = 1.07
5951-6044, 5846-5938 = 1.05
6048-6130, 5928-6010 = 1.04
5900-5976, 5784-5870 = 0.97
